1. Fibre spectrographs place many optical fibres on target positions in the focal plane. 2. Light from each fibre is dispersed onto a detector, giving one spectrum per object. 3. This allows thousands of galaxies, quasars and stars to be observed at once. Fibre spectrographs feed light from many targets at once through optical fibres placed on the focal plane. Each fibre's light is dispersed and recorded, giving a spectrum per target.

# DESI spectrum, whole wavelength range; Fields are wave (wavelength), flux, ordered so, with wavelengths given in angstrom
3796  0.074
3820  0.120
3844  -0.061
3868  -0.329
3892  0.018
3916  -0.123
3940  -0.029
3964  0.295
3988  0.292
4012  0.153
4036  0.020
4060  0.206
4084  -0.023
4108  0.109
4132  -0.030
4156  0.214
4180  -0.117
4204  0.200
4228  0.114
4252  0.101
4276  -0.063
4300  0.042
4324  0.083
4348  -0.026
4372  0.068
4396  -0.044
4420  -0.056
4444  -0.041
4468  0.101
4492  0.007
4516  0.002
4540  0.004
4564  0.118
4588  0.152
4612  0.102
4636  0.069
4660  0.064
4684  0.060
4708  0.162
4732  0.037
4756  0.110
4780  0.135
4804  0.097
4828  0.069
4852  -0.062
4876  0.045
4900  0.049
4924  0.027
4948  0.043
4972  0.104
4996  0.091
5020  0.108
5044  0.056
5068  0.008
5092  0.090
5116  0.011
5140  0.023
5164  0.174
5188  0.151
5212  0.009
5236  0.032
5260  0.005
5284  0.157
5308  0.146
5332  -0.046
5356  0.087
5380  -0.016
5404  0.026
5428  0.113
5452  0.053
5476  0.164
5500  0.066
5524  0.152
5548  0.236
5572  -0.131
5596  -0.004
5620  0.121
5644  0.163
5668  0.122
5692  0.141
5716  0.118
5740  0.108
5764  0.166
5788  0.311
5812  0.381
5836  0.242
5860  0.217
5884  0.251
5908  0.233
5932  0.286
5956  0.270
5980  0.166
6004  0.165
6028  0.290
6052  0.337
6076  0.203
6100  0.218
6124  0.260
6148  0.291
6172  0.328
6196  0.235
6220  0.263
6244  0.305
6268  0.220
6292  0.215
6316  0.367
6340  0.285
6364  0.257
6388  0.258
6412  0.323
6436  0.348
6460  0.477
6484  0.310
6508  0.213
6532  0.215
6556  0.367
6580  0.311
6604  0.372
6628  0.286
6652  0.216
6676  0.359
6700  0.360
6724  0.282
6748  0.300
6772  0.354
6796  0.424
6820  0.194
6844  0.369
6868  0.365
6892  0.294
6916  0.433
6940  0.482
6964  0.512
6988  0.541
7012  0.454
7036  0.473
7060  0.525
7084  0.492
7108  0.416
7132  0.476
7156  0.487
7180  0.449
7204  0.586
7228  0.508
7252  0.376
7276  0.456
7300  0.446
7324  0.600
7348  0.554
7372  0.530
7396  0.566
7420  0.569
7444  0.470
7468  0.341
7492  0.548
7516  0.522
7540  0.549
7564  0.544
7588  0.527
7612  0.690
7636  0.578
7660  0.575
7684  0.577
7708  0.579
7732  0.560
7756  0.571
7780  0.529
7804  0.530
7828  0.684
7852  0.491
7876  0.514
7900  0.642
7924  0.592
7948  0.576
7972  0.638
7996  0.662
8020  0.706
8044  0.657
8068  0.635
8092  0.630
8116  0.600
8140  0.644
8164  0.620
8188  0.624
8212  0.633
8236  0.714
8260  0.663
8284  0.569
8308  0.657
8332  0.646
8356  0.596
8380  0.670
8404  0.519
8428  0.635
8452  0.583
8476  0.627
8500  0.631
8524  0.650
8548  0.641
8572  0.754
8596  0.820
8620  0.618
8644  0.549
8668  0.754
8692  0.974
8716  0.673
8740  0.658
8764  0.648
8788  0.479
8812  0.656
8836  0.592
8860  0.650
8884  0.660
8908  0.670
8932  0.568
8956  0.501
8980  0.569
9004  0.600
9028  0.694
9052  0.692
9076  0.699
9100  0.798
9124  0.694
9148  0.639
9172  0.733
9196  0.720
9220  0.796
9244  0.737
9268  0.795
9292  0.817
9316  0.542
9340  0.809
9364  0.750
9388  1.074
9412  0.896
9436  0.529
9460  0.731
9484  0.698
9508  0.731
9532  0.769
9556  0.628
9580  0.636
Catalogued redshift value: 0.73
